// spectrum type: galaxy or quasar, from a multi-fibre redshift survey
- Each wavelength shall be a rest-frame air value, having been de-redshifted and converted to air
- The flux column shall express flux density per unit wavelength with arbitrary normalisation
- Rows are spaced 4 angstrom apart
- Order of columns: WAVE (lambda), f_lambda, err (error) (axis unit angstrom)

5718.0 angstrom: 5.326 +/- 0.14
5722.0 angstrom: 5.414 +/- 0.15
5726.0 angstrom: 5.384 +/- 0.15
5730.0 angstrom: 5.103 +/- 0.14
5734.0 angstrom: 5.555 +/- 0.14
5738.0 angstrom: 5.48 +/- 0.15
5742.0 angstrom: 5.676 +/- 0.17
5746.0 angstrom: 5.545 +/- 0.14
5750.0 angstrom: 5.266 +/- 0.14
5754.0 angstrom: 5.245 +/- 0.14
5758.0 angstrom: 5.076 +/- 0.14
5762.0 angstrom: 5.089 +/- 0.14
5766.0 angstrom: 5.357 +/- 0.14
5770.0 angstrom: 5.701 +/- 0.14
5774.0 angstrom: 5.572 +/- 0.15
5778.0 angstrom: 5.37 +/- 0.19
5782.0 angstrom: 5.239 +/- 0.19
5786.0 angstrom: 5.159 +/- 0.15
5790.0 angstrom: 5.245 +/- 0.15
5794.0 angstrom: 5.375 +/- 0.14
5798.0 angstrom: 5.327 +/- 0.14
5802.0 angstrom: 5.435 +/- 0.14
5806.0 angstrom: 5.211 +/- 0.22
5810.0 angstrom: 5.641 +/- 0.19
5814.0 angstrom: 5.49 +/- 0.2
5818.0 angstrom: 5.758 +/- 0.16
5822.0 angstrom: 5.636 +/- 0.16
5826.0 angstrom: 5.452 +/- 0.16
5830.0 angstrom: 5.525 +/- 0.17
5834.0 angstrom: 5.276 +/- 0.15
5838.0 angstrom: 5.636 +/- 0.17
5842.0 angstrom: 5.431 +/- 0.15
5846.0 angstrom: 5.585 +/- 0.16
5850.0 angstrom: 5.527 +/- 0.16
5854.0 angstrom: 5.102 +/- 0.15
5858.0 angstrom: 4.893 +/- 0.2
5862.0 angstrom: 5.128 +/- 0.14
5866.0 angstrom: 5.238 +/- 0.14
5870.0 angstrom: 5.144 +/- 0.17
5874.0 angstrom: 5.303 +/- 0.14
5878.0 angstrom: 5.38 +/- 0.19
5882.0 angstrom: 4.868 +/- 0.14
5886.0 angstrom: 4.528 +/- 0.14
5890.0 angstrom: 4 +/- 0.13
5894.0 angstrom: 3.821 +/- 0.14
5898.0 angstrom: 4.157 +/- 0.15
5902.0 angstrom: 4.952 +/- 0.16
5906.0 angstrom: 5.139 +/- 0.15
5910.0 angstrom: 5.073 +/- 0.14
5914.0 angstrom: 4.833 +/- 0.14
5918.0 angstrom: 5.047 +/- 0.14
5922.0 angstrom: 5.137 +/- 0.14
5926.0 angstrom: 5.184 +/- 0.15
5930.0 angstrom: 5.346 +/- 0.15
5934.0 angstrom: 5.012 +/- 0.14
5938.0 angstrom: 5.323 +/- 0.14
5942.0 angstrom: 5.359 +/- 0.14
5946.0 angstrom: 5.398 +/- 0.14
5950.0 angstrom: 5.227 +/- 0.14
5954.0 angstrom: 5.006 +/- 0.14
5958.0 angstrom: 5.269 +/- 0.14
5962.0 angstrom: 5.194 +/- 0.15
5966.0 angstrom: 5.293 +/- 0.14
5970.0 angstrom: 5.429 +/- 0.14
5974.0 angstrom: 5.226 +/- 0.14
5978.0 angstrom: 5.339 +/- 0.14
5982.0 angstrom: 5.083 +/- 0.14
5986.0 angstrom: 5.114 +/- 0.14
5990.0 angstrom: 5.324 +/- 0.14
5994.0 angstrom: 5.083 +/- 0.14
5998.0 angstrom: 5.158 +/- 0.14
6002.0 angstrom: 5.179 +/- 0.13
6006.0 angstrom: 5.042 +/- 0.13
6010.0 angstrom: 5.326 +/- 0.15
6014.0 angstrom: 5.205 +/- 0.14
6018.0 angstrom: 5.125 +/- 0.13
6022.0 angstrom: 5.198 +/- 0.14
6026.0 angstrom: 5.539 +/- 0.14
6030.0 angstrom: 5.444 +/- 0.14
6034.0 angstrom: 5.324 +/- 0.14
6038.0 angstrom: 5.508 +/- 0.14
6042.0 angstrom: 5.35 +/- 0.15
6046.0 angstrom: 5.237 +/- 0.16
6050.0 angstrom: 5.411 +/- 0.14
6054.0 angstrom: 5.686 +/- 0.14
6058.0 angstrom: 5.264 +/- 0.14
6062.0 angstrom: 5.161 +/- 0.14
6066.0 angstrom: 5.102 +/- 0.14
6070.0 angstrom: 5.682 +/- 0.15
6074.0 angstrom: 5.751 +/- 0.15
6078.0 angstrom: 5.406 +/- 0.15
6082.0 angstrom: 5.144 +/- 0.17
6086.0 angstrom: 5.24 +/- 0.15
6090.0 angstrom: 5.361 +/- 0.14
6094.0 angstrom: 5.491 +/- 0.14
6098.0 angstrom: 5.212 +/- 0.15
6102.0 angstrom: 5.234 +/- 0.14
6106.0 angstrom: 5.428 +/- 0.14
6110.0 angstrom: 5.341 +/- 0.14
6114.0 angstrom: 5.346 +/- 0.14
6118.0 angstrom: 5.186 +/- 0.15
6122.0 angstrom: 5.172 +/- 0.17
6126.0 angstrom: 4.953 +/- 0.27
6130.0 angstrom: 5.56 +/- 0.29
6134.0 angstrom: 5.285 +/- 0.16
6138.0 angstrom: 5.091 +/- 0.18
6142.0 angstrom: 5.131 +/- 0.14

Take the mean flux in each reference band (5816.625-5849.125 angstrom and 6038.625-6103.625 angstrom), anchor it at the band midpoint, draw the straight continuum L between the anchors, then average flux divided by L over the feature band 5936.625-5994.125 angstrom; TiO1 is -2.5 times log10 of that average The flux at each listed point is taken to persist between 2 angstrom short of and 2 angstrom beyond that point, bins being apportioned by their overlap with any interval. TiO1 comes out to 0.04 mag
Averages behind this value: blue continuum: 5.53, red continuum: 5.36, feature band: 5.25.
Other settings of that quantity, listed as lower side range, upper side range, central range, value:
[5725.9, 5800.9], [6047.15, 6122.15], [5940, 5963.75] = 0.02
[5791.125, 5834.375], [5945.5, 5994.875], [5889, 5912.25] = 0.17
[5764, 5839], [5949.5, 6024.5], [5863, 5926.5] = 0.10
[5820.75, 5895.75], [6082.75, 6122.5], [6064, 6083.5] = -0.03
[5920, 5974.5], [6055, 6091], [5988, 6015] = 0.02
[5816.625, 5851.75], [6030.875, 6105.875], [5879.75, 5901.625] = 0.26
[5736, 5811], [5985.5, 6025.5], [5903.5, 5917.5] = 0.05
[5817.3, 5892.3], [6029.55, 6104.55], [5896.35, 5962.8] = 0.04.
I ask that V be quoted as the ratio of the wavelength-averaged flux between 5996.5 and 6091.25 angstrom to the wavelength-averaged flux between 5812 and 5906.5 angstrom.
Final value 1.04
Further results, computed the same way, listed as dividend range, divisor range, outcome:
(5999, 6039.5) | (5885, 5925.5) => 1.13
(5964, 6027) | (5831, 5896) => 1.03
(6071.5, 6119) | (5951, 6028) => 1.03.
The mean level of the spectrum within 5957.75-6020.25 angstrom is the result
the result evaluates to 5.21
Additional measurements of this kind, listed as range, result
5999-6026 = 5.21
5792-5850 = 5.49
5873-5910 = 4.69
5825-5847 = 5.48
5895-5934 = 4.96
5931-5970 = 5.24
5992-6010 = 5.14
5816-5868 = 5.4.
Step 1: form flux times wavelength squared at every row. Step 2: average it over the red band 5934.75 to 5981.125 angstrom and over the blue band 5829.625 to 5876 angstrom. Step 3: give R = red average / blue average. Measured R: 1.03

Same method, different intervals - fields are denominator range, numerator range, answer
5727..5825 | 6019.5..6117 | 1.10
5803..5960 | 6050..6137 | 1.11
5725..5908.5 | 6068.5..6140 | 1.12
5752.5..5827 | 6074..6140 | 1.09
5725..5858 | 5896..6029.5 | 1.01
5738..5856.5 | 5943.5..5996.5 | 1.02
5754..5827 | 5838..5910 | 0.95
